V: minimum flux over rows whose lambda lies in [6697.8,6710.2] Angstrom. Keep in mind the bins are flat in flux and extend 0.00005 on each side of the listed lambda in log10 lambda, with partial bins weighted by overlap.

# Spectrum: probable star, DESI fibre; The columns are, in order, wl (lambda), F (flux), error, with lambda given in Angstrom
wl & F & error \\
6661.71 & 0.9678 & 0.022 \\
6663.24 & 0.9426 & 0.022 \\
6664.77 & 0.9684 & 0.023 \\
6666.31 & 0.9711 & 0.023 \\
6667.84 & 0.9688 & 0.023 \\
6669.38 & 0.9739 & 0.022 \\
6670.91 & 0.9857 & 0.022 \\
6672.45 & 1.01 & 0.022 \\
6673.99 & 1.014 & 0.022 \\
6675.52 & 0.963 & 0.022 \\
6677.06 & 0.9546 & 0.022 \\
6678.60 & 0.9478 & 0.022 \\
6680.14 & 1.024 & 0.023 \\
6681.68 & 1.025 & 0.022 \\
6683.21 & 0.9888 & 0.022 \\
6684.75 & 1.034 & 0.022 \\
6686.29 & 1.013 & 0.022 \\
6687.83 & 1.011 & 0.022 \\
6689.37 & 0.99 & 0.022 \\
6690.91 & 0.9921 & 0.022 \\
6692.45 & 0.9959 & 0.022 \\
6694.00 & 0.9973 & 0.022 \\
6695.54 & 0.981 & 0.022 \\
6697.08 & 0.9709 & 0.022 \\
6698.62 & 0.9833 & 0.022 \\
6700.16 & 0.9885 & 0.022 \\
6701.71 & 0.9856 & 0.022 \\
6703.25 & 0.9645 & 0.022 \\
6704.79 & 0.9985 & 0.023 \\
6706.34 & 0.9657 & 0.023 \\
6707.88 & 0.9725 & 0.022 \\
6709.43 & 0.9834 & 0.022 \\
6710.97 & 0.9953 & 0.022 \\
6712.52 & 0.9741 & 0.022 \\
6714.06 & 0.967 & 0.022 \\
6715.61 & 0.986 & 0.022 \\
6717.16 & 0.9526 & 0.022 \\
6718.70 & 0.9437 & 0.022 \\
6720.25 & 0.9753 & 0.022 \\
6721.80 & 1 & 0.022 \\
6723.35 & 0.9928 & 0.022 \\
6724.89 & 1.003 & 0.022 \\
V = 0.9645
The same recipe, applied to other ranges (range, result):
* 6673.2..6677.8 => 0.9546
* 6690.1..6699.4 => 0.9709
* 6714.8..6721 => 0.9437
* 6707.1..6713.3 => 0.9725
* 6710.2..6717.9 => 0.9526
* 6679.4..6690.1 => 0.9888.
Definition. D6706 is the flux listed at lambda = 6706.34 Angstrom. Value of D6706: 0.9657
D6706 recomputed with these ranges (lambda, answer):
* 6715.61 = 0.986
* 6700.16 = 0.9885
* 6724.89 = 1.003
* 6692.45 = 0.9959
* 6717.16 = 0.9526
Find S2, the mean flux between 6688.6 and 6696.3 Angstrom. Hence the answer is 0.99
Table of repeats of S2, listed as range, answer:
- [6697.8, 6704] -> 0.981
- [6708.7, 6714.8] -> 0.981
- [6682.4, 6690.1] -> 1.01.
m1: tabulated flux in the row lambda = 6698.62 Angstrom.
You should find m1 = 0.9833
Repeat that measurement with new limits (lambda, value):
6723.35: 0.9928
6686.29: 1.013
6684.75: 1.034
